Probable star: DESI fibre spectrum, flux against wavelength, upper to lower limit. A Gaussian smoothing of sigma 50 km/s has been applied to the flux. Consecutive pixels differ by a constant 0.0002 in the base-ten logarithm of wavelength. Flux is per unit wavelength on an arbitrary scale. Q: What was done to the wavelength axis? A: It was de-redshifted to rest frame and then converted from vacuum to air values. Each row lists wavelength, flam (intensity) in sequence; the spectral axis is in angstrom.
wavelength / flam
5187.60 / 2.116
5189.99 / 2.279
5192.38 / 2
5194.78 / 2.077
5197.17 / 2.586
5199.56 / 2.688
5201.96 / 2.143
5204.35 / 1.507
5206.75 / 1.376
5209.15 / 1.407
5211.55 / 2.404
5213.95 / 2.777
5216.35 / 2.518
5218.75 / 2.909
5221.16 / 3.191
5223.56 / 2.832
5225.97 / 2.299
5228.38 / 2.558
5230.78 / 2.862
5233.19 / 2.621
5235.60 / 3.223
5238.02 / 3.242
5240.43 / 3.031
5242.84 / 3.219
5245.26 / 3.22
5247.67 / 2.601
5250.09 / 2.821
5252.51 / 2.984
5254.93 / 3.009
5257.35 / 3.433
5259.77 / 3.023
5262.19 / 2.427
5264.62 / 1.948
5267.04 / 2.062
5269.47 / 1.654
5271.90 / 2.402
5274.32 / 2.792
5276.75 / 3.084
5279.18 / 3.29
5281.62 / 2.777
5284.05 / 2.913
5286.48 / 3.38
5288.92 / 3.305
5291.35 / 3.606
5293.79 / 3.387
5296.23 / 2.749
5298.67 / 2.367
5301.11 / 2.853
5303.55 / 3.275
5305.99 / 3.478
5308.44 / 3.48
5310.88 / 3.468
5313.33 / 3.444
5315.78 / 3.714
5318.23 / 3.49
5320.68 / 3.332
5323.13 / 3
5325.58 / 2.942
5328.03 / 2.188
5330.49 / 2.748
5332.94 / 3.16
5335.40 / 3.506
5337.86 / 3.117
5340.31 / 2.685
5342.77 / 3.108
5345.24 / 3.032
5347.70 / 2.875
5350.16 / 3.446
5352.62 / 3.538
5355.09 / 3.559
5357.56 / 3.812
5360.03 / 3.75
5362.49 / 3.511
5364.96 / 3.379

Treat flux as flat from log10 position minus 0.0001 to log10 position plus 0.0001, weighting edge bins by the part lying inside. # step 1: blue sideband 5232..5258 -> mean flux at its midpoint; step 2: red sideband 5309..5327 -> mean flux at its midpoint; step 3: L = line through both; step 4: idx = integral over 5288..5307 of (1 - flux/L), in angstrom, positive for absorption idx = 0.7 angstrom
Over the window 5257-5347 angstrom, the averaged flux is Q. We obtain 2.99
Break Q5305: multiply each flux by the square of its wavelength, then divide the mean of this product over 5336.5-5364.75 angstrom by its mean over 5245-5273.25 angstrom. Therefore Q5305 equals 1.31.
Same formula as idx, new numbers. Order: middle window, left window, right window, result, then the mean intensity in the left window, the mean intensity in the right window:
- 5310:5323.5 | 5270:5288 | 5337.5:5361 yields -1.4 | 2.91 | 3.29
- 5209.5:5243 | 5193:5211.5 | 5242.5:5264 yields -4.8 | 2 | 2.93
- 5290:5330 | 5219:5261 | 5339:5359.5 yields -0.1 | 2.95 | 3.27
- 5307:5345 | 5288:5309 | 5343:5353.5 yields 0.3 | 3.15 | 3.2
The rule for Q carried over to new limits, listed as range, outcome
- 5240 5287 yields 2.79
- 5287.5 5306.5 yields 3.12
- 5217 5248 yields 2.91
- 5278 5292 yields 3.2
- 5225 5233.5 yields 2.59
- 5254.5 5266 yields 2.74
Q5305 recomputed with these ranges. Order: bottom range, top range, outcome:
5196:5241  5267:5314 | 1.22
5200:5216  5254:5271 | 1.27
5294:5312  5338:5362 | 1.08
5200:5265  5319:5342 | 1.16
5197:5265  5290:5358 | 1.24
